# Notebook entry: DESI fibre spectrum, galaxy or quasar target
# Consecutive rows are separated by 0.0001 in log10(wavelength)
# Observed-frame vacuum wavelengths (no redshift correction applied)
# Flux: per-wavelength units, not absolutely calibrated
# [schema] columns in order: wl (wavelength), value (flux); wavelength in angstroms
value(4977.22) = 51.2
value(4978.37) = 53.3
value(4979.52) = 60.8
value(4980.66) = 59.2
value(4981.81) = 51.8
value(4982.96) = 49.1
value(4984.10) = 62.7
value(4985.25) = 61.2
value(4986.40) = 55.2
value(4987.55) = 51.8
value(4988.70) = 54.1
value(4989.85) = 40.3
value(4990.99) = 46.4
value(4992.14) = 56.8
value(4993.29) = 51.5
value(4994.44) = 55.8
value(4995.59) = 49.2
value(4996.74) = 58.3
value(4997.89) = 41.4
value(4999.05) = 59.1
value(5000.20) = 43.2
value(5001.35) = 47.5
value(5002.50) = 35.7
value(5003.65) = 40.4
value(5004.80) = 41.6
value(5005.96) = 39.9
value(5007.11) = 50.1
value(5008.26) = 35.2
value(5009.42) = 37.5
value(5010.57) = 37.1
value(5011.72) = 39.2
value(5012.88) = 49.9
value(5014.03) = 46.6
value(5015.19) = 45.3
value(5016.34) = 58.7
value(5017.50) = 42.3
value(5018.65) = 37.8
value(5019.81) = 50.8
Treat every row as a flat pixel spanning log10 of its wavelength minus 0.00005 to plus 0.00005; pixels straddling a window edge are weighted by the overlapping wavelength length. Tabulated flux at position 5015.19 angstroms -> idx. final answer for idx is 45.3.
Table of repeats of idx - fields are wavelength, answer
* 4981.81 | 51.8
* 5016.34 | 58.7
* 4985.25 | 61.2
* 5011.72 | 39.2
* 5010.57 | 37.1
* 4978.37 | 53.3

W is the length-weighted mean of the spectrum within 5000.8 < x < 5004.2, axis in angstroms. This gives 41.2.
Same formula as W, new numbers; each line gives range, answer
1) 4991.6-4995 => 54.7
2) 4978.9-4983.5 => 55.2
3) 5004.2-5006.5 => 40.7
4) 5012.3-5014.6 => 48.3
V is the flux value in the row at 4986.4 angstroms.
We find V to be 55.2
